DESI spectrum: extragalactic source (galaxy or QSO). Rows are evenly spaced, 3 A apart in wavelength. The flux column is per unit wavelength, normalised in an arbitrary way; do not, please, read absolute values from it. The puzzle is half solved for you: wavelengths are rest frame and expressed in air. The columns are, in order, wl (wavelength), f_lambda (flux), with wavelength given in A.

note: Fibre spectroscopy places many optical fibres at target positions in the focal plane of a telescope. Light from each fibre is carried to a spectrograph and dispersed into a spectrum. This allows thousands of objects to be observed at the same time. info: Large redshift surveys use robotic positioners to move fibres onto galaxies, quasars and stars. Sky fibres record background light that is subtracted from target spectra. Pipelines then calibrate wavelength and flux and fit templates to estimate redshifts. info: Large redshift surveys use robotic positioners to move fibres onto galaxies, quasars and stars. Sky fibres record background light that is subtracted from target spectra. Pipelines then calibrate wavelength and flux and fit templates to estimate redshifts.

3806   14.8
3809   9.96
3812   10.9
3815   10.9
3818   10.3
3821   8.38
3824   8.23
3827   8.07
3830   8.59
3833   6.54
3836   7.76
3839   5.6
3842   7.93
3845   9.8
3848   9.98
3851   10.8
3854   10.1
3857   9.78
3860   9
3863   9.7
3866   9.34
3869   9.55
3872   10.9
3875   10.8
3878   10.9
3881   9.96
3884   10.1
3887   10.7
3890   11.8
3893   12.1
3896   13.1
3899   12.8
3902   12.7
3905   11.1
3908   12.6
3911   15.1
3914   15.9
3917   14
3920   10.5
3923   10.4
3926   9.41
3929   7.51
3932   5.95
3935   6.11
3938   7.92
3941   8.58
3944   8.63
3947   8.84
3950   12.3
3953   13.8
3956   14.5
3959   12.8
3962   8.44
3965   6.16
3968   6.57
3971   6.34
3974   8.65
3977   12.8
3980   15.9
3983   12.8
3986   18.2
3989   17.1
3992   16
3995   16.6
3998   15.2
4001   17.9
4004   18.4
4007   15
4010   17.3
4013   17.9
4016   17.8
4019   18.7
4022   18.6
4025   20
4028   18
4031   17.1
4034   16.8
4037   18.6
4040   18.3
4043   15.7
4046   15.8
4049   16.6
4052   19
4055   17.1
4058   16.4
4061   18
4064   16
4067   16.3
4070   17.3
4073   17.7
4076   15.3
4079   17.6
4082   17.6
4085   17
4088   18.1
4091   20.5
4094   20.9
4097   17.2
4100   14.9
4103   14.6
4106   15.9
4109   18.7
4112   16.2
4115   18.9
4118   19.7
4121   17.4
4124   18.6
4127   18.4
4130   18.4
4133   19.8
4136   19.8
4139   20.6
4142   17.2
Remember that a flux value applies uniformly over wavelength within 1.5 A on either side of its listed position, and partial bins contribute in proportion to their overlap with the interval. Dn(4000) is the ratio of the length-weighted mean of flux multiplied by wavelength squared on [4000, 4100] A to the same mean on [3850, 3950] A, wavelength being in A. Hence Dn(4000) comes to 1.8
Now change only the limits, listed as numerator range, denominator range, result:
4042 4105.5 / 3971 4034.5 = 1.09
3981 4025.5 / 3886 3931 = 1.50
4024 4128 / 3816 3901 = 1.99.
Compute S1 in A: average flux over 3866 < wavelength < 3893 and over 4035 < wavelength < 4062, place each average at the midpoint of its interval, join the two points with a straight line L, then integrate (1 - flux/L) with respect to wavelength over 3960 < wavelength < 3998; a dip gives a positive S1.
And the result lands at 6.18 A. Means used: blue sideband 10.6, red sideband 17.3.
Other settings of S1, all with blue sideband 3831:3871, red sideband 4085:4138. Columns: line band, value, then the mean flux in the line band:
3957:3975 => 6.4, 8.32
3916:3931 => 1.8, 10.1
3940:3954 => 2.2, 10.4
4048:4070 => -1.1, 17.1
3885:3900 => -2.3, 12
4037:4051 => -1.0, 16.9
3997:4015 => -3.3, 17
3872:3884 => -0.8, 10.5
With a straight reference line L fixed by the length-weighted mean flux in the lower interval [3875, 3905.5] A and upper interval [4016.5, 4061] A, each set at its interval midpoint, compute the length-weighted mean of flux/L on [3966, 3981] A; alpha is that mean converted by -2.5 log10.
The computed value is 0.47 mag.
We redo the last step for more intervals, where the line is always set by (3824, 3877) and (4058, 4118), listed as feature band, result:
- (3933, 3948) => 0.47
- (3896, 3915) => -0.21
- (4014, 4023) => -0.22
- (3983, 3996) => -0.19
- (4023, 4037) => -0.18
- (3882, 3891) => -0.05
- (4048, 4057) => -0.09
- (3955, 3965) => 0.18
